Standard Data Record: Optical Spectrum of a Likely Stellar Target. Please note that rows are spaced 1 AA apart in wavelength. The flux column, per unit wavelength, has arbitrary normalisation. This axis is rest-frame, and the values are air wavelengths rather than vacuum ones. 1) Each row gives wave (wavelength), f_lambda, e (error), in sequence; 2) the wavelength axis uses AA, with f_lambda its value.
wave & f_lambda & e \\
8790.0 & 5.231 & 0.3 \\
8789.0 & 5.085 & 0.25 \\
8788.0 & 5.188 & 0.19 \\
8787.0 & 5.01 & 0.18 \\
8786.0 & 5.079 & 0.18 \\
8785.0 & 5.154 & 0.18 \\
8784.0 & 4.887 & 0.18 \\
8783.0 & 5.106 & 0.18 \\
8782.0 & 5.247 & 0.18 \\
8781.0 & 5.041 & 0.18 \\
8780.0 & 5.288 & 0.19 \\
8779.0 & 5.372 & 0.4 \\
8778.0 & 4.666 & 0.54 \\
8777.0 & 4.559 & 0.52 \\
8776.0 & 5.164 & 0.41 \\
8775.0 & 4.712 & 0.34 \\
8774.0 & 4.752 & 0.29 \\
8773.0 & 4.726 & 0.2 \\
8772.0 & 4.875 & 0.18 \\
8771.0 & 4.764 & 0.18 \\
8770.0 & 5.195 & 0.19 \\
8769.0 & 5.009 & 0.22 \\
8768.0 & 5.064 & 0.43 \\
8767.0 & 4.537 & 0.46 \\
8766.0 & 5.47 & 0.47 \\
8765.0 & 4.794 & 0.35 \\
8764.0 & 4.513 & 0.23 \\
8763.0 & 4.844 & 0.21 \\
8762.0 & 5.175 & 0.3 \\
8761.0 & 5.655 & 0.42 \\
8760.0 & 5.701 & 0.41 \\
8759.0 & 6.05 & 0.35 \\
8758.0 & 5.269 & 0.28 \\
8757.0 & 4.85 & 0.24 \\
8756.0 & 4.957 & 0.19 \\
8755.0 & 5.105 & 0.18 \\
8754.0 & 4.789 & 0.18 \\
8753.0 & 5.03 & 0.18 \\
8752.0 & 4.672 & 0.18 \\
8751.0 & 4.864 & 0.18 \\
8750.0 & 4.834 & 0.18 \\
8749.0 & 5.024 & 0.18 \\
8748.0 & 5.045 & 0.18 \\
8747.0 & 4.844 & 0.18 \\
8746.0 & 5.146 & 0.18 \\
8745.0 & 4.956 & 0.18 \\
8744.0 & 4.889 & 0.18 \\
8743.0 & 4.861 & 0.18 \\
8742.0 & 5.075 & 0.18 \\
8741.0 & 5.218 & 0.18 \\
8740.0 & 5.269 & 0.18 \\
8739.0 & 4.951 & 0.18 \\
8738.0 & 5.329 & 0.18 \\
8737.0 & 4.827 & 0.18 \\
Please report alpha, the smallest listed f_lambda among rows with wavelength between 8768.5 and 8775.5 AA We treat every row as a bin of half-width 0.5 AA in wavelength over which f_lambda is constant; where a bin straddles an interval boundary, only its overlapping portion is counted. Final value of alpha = 4.712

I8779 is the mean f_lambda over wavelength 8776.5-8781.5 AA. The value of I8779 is 4.99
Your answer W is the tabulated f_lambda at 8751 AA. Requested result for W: 4.864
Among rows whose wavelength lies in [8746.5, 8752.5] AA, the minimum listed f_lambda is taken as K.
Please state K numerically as 4.672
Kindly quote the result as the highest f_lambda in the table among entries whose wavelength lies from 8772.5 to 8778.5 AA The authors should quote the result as 5.164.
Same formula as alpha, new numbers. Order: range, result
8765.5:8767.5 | 4.537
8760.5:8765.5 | 4.513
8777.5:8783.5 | 4.666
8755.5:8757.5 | 4.85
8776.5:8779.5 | 4.559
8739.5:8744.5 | 4.861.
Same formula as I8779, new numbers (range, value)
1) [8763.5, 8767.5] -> 4.83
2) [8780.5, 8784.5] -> 5.07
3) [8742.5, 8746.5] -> 4.96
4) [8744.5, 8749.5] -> 5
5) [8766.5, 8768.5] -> 4.8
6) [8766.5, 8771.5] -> 4.91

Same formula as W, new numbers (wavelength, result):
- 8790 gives 5.231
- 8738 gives 5.329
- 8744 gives 4.889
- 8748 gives 5.045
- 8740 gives 5.269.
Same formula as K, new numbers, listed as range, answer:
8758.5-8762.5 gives 5.175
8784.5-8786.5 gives 5.079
